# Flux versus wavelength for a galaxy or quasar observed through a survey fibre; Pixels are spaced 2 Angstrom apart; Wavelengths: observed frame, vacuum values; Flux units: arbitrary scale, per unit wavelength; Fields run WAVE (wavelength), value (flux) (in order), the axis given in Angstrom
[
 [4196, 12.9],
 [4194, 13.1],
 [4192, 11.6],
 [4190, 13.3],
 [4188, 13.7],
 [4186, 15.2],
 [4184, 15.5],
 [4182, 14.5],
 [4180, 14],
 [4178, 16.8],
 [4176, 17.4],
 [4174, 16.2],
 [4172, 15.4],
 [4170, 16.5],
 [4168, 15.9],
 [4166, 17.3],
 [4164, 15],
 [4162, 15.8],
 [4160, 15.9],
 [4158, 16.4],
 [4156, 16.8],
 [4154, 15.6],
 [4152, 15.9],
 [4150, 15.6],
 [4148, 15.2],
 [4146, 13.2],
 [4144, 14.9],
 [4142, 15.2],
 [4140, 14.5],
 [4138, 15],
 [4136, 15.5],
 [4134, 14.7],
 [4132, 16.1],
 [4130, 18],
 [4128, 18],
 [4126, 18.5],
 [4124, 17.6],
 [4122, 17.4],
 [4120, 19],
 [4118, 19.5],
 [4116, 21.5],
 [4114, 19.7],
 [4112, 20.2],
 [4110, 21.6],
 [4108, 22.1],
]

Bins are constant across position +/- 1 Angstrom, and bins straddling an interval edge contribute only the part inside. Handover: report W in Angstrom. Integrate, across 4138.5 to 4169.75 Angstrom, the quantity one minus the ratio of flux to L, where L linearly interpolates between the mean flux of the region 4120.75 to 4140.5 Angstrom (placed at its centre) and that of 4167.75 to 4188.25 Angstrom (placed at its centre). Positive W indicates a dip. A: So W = 1.1 Angstrom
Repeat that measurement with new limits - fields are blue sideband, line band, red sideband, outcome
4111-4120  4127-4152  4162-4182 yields 3.9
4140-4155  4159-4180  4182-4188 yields -1.6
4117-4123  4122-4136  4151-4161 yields 0.8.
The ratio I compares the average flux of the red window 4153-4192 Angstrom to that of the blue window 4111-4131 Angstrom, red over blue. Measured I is 0.82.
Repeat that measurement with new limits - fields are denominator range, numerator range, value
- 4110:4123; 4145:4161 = 0.79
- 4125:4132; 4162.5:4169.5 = 0.90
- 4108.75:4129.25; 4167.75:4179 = 0.85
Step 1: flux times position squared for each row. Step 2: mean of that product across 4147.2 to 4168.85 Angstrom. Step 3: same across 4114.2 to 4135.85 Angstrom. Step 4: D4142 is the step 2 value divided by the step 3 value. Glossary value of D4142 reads 0.90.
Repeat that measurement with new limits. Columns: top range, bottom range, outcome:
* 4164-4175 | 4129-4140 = 1.04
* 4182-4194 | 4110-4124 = 0.73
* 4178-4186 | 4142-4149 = 1.05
